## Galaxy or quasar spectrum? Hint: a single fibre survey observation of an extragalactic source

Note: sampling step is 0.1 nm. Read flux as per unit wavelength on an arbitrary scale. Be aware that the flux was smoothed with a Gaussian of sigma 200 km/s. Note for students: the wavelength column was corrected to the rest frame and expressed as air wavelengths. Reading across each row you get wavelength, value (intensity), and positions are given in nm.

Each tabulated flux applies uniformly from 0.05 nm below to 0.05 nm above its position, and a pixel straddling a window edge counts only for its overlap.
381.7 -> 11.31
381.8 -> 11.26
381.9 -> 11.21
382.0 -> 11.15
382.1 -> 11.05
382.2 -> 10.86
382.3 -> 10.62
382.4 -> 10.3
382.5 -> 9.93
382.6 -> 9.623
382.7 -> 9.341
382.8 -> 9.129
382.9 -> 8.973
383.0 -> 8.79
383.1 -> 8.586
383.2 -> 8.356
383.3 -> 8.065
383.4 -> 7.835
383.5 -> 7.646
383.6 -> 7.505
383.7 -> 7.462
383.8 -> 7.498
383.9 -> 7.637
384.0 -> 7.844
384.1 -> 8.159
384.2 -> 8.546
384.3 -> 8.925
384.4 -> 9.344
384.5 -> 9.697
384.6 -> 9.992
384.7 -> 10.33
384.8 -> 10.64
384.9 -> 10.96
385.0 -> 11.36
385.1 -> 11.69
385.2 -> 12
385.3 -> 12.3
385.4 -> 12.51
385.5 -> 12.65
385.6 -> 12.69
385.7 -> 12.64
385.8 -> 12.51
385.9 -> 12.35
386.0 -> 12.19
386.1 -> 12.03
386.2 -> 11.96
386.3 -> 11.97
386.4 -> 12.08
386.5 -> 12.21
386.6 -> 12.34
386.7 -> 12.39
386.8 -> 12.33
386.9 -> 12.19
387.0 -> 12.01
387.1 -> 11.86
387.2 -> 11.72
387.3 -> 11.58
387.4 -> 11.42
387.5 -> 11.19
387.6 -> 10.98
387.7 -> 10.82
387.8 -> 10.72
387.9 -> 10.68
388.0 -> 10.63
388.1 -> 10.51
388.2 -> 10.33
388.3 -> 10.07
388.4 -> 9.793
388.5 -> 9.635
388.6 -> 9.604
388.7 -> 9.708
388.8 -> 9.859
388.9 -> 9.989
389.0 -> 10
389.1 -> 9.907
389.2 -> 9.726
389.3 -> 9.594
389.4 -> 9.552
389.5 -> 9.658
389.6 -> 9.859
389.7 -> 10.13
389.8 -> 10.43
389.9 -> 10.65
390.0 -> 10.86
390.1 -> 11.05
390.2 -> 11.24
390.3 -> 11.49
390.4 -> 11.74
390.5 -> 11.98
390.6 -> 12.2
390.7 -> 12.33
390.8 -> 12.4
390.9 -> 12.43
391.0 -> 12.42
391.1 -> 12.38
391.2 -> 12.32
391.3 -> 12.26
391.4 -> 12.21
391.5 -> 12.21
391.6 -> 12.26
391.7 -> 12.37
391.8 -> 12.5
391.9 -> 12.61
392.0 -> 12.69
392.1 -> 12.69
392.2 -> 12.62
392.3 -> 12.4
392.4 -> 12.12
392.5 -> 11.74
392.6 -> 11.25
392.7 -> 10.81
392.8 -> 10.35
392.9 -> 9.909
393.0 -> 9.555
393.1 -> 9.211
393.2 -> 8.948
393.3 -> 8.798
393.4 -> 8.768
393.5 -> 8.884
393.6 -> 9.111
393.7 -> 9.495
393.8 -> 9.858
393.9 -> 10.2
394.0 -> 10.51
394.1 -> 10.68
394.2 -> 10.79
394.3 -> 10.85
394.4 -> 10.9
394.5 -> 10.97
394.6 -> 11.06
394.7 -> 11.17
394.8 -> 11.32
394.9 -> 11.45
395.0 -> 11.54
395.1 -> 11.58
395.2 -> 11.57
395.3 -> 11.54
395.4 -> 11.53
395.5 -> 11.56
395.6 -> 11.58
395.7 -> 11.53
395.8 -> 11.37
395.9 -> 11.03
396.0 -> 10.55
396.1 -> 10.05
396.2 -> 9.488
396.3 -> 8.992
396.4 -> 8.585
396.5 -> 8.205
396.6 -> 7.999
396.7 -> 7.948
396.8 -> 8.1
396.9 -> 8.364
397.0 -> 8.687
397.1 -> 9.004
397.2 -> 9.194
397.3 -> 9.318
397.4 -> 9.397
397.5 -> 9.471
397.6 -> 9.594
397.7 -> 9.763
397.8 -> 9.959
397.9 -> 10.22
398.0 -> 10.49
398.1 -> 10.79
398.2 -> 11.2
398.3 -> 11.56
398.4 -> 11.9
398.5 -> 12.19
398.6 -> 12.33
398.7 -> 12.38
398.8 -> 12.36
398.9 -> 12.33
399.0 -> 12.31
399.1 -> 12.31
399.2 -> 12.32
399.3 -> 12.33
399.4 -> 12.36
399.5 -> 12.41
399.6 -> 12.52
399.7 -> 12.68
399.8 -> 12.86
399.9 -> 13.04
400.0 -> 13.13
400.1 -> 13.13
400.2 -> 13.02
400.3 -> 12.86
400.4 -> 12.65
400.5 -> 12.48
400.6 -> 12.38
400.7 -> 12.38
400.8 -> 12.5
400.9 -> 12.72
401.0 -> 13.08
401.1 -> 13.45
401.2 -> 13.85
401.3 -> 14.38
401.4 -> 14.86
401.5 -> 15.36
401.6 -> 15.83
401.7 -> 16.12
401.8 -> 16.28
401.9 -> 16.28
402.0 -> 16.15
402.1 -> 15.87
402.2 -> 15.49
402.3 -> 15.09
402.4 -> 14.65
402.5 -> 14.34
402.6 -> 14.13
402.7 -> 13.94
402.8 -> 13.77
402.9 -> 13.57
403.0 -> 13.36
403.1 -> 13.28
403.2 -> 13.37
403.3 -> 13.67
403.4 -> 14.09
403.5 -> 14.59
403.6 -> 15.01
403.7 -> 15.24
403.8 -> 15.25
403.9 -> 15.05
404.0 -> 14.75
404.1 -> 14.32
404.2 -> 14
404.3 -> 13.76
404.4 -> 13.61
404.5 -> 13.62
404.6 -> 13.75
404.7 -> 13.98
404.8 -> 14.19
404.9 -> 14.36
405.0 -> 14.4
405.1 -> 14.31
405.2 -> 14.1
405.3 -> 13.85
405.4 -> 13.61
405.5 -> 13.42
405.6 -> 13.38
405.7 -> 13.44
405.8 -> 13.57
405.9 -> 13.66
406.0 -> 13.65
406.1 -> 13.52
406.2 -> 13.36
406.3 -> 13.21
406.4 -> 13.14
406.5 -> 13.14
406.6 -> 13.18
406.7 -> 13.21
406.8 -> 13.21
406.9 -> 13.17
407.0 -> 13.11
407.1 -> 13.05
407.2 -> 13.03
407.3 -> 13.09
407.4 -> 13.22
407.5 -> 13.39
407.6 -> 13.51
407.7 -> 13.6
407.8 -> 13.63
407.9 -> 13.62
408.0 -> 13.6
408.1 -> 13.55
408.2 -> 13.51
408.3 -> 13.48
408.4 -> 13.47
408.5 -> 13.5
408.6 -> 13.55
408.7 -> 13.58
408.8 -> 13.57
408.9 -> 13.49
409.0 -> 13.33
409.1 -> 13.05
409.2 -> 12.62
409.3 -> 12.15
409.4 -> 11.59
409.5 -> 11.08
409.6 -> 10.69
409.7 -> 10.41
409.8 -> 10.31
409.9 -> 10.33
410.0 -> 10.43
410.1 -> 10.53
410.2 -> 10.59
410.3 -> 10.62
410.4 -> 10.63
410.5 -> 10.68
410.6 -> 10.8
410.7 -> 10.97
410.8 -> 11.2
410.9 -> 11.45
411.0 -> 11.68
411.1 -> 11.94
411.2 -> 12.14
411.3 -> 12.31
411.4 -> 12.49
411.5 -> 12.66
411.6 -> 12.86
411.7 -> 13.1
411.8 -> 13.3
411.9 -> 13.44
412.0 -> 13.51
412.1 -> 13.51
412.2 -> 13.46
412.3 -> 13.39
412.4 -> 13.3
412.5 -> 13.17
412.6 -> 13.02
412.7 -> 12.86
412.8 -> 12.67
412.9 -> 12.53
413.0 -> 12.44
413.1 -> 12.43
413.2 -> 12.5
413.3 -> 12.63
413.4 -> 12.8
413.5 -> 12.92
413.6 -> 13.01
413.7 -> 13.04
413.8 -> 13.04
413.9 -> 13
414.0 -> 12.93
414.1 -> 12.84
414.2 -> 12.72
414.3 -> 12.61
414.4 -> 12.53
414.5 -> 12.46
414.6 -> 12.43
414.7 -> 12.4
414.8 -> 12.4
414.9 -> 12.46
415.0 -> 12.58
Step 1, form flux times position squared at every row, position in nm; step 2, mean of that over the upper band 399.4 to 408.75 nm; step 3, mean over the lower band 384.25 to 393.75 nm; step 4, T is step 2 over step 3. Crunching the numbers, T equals 1.3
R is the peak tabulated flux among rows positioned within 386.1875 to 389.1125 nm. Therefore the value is 12.39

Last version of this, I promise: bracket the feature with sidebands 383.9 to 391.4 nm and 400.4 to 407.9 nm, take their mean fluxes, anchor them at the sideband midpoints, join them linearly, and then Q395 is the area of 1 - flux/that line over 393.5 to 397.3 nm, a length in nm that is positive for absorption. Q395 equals 0.67 nm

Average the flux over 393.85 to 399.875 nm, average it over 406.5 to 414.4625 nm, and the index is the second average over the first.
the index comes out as 1.2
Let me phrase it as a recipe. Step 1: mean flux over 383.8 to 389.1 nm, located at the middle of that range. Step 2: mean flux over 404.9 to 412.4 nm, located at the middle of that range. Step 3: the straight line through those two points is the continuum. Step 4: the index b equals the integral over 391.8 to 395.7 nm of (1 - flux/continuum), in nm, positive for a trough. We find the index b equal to 0.21 nm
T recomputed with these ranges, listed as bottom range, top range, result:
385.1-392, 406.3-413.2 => 1.22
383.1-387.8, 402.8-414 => 1.37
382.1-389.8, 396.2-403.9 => 1.29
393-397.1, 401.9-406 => 1.47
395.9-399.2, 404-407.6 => 1.39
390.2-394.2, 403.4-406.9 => 1.32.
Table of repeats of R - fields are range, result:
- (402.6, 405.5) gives 15.25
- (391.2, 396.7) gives 12.69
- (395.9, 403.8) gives 16.28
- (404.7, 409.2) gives 14.4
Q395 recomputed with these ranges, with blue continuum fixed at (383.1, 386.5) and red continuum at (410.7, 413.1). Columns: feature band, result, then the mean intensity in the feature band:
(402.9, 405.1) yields -0.40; 14.2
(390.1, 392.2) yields -0.27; 12.2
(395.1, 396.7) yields 0.13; 10.3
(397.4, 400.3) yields -0.07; 11.8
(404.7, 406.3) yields -0.22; 13.8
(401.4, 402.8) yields -0.41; 15.3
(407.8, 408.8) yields -0.10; 13.5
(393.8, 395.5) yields 0.01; 11.1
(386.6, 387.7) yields -0.13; 11.8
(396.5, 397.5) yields 0.24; 8.68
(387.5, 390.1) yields 0.11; 10.2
